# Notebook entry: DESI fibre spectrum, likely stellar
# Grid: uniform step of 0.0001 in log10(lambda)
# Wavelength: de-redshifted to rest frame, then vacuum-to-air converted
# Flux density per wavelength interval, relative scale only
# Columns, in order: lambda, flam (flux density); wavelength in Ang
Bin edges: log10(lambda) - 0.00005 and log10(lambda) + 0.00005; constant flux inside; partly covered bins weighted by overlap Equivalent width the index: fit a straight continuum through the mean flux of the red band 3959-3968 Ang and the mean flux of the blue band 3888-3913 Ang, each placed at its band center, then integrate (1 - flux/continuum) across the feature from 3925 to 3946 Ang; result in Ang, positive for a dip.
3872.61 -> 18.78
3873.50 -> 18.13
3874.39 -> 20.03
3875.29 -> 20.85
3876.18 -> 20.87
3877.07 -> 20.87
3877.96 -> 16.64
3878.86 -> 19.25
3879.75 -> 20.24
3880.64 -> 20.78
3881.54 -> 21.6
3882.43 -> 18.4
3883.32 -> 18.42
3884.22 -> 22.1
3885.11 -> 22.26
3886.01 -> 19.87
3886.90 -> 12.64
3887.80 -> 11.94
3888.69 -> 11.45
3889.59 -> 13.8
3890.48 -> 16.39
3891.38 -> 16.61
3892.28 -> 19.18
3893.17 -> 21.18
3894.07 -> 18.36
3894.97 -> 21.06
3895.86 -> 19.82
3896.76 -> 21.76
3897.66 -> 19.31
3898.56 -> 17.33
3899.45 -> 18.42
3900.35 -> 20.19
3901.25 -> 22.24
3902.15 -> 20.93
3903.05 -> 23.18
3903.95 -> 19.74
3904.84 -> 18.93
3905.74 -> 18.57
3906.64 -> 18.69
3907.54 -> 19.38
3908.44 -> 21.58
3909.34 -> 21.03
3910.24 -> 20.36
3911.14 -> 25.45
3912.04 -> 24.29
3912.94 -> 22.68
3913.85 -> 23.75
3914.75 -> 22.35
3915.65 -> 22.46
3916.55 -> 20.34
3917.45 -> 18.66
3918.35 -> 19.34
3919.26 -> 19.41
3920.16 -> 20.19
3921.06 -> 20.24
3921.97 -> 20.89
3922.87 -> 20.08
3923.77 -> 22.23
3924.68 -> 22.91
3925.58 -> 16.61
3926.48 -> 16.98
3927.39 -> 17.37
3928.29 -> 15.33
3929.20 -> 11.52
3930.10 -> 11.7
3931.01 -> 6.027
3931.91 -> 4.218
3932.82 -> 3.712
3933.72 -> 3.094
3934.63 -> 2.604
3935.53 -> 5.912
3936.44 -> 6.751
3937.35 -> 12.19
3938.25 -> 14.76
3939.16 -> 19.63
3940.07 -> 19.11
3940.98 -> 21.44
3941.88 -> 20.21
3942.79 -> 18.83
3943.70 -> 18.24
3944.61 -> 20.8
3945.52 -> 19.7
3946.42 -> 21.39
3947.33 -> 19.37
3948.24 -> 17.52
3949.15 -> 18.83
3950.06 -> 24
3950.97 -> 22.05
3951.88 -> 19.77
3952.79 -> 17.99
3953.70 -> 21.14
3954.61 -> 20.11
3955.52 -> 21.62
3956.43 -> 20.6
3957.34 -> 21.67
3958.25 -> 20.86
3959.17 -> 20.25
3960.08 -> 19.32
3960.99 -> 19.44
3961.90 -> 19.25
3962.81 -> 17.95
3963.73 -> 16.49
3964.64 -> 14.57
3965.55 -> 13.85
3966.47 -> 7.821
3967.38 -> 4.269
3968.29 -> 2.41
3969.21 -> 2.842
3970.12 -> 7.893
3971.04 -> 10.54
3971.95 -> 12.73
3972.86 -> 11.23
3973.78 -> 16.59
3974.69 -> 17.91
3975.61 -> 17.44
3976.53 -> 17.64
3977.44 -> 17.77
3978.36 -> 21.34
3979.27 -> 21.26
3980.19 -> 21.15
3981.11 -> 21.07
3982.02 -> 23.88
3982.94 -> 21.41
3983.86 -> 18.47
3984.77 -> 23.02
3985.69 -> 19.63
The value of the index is 4.3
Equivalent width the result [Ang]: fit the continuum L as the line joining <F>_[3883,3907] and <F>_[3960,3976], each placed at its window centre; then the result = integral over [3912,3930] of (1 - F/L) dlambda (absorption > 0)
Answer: -3.3 Ang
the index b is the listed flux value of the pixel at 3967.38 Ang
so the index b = 4.269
